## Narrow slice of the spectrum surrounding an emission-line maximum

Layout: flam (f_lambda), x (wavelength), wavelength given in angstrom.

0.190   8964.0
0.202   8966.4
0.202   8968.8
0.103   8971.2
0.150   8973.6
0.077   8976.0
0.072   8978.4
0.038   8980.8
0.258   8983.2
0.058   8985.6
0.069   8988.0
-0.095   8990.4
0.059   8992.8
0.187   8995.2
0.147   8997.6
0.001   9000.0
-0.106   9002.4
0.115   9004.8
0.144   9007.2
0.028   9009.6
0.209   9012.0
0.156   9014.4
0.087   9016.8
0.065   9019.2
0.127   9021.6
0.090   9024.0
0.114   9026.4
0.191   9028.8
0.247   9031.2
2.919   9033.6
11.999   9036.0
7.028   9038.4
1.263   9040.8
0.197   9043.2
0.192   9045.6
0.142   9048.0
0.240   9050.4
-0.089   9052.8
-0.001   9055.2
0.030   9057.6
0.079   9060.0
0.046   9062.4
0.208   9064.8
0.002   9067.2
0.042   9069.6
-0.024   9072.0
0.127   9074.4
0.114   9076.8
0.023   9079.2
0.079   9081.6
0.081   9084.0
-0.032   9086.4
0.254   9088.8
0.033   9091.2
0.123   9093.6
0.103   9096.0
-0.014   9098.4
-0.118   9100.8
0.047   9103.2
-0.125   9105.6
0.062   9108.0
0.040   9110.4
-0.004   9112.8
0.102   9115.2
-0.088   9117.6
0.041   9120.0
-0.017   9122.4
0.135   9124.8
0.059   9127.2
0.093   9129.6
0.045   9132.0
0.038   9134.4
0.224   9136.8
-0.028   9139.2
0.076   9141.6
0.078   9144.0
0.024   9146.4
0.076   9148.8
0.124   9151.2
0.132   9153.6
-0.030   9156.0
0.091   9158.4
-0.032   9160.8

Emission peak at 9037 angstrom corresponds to [O III]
